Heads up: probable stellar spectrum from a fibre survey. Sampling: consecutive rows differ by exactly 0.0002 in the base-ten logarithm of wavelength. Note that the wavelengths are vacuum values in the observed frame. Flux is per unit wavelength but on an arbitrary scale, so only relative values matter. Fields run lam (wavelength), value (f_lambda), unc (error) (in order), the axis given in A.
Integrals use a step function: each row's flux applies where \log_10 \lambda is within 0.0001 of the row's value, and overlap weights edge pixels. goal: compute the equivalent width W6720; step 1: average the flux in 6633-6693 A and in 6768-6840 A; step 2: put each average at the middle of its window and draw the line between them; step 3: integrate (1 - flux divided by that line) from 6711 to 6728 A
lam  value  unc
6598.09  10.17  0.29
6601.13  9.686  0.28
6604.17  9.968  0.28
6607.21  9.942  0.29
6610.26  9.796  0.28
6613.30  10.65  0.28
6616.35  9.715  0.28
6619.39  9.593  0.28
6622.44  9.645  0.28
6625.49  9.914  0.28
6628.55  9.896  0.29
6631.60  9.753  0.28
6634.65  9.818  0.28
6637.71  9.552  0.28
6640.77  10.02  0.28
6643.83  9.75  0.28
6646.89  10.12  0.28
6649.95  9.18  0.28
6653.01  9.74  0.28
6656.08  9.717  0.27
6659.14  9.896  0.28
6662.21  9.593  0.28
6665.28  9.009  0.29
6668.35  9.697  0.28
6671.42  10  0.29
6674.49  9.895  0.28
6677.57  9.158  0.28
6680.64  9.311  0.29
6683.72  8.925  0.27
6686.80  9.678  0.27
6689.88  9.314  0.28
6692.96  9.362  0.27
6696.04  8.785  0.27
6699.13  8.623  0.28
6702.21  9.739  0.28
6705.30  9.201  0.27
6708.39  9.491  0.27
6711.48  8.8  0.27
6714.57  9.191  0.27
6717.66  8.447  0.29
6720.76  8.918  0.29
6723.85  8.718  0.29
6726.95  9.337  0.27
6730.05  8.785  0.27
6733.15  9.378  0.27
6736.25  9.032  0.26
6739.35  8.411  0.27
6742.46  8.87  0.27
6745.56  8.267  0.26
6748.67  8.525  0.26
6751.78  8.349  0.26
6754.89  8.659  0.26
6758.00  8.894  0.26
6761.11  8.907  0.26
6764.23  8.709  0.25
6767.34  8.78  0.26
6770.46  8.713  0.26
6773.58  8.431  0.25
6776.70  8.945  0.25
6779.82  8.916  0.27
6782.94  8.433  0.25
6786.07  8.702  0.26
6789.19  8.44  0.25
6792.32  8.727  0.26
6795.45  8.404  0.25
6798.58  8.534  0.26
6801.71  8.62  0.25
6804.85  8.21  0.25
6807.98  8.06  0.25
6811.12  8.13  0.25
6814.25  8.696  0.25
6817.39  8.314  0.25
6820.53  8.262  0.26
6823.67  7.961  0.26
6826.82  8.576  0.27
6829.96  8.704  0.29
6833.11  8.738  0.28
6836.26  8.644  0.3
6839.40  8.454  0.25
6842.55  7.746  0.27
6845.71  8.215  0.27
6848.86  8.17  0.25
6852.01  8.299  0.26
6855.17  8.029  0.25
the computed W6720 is 0.5 A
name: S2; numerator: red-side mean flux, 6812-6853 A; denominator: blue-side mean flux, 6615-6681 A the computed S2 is 0.86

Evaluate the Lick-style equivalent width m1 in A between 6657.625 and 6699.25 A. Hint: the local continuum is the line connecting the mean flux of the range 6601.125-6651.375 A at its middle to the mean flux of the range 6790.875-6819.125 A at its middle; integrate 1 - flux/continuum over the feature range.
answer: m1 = 0.1 A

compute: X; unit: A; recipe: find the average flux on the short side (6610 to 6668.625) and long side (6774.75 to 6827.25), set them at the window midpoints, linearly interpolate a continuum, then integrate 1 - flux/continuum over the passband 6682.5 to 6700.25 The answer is 0.4 A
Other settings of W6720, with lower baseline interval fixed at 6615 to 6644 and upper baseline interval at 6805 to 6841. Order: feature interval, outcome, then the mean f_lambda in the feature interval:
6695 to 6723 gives 0.58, 9.02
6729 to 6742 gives 0.17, 8.9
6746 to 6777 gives 0.60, 8.66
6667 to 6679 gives -0.29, 9.69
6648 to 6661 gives -0.08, 9.65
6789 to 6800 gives 0.09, 8.53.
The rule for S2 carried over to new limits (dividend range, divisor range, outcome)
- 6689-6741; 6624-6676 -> 0.93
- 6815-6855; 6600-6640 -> 0.85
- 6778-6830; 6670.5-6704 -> 0.91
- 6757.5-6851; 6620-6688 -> 0.88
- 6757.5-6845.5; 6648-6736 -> 0.92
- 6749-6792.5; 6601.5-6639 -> 0.88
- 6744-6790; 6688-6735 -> 0.95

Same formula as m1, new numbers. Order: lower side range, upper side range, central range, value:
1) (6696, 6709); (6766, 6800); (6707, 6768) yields 0.86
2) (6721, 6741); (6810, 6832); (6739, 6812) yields 0.79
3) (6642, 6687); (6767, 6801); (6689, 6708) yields 0.25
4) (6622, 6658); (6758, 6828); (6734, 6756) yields 0.75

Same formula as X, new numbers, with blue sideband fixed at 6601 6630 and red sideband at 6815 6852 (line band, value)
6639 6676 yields -0.5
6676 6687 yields 0.2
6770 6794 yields 0.1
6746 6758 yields 0.5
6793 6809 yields 0.3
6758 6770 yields 0.1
